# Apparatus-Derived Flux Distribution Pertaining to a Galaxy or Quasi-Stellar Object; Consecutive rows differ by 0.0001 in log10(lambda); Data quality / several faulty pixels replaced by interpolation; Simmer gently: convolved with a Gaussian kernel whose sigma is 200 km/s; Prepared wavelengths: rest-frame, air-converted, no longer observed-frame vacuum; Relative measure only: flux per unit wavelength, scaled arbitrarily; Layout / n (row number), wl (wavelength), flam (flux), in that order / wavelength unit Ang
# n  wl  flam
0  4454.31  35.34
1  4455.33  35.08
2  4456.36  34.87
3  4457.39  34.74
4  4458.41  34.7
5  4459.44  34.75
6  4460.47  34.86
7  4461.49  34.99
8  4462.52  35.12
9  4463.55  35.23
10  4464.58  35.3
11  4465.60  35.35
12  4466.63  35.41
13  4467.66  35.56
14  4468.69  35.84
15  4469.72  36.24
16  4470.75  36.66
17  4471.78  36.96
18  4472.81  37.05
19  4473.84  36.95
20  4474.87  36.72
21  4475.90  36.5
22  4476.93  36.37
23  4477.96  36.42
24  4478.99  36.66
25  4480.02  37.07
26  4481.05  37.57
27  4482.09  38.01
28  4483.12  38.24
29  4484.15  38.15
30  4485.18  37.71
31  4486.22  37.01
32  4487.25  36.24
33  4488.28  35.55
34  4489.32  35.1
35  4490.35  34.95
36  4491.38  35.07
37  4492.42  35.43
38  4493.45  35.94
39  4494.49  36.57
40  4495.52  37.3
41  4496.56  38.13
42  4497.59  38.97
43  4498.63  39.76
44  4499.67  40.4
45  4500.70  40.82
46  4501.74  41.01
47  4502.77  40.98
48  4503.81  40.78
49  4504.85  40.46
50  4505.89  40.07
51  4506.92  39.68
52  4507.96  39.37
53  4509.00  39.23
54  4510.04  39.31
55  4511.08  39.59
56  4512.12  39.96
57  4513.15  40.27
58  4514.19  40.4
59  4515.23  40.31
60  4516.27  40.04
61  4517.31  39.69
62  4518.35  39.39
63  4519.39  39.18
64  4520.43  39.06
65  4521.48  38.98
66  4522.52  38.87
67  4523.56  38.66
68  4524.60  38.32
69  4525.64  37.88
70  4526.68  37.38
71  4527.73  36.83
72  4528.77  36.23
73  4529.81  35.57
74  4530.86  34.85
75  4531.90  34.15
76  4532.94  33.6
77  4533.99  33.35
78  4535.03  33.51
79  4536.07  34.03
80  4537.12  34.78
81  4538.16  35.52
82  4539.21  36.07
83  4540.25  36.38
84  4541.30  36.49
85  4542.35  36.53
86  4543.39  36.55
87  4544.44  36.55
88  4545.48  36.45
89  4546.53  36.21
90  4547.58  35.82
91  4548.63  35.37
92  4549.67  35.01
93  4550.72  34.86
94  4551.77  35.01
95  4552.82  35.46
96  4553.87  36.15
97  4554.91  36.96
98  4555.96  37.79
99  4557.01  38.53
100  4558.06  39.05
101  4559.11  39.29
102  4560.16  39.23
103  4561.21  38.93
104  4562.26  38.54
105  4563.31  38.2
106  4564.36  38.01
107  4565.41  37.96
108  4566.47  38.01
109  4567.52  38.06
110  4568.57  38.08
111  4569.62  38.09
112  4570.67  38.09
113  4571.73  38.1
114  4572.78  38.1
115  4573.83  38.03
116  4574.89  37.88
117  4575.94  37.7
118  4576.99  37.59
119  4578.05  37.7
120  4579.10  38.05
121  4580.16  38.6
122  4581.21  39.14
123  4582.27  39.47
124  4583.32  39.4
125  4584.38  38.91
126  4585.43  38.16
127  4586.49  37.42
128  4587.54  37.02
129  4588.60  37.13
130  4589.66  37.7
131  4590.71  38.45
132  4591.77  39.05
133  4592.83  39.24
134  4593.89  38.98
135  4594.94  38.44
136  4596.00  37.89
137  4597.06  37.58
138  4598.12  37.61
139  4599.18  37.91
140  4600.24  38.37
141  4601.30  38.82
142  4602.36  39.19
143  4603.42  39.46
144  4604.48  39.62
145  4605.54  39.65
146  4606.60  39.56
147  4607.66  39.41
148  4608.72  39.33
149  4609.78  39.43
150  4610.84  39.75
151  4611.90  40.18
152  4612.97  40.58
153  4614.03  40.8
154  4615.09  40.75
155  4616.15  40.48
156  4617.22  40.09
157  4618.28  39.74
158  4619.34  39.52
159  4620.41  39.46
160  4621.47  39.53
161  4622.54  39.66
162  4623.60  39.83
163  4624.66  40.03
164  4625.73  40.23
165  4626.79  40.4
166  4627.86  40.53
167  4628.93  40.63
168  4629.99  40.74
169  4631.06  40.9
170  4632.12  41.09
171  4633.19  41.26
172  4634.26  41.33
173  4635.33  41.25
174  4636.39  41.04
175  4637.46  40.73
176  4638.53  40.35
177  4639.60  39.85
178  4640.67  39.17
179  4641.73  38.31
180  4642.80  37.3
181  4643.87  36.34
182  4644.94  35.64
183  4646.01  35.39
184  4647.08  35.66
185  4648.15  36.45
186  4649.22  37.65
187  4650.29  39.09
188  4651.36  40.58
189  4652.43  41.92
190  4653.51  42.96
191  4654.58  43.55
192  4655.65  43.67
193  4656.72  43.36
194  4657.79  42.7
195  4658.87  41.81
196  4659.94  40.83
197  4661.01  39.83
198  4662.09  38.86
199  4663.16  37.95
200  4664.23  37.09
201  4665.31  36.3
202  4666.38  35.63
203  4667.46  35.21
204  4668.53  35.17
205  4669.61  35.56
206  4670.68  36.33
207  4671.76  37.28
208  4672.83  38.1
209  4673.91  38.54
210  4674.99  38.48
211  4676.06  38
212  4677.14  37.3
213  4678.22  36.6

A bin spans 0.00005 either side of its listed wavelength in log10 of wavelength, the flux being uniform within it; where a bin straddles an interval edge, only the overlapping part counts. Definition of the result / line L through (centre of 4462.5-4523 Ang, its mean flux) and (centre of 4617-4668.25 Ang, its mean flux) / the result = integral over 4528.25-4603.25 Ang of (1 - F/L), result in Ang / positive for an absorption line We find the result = 2.8 Ang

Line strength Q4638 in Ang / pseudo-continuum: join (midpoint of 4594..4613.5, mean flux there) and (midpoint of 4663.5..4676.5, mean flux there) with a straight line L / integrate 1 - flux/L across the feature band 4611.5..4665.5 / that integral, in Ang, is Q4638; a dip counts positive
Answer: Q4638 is -2.88 Ang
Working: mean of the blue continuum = 39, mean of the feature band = 39.9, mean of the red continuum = 36.8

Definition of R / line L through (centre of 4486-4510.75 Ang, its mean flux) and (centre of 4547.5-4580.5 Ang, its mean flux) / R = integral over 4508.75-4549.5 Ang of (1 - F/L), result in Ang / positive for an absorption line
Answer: 0.84 Ang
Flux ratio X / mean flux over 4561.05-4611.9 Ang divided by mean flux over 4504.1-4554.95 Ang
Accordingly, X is 1.03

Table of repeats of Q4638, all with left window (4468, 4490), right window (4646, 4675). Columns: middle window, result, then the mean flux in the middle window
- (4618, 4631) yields -0.6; 40.1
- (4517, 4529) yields -0.4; 38.4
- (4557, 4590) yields -0.3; 38.2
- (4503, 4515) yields -0.9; 40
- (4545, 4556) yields 0.5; 35.8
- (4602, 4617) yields -0.6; 39.9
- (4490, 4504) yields -0.5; 38.3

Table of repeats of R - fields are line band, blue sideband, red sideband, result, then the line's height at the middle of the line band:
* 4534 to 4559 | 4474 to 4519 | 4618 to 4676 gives 1.7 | 38.6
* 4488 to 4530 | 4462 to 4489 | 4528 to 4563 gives -2.6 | 36.4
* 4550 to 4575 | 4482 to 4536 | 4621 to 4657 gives 0.7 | 38.8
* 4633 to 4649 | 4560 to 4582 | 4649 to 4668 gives 0.4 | 39.6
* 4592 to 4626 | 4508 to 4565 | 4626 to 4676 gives -0.8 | 38.5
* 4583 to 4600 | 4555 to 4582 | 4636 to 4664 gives 0.2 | 38.6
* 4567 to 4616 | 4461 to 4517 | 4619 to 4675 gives 0.0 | 38.7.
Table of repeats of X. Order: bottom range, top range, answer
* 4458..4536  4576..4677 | 1.05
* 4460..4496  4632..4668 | 1.09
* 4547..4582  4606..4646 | 1.06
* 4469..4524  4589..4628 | 1.03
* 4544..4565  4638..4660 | 1.07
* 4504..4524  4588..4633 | 1.00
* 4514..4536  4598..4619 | 1.06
